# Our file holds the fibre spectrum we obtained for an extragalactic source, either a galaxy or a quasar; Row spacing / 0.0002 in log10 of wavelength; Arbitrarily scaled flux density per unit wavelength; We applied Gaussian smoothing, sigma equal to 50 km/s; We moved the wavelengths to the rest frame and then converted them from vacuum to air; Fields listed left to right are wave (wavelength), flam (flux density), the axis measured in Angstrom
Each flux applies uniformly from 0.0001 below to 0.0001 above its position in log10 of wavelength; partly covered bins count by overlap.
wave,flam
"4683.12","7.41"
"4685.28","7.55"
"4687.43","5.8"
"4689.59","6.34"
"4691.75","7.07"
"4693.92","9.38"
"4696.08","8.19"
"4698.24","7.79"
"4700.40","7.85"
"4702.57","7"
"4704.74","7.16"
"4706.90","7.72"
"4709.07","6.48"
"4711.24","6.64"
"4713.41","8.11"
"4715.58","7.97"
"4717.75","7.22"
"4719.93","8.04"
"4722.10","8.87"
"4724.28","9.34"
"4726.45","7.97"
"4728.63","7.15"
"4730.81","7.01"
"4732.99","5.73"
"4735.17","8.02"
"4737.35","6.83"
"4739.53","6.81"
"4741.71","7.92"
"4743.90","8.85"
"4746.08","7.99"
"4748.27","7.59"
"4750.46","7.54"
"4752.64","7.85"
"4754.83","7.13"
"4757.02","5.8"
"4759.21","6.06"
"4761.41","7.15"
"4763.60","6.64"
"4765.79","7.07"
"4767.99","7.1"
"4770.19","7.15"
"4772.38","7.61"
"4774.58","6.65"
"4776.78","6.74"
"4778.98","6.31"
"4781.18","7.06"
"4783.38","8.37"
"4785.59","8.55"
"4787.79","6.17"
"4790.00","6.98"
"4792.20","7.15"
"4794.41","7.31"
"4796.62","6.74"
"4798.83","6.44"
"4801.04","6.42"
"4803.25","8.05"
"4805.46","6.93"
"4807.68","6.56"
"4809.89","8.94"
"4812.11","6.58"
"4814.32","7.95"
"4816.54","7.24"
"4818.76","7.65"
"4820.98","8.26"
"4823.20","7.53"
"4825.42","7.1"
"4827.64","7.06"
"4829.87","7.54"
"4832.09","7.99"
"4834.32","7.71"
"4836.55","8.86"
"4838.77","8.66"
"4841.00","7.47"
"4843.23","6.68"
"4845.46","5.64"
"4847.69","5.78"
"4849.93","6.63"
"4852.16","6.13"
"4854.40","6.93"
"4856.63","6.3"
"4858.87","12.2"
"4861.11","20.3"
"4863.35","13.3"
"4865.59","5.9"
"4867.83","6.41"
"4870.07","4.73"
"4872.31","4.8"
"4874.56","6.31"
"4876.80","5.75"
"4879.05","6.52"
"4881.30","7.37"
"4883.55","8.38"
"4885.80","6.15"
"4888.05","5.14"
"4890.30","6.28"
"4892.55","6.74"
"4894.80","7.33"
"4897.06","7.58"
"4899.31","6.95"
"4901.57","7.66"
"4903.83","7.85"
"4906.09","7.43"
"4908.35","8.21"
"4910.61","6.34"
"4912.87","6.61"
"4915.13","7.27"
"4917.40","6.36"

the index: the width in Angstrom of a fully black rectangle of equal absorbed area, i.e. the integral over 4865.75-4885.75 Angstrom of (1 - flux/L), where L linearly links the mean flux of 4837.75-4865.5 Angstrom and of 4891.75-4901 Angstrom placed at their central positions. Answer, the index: 4.1 Angstrom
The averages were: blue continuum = 8.73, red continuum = 7.2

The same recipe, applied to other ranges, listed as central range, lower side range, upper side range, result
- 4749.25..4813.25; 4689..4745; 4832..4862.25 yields 7.4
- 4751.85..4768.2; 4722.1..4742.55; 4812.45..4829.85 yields 1.5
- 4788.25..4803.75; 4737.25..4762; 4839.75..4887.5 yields 1.0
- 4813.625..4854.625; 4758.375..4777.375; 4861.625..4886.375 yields -1.2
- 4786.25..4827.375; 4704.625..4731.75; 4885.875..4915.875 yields 0.7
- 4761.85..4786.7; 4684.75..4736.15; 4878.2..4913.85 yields 0.5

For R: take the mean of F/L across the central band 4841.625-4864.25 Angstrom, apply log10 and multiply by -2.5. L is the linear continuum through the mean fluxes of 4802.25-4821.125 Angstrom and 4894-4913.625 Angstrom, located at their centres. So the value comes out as -0.20 mag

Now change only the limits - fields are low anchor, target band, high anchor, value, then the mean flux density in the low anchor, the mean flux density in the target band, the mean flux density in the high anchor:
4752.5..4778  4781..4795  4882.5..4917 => -0.074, 6.87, 7.39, 7.04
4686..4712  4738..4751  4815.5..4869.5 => -0.029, 7.3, 7.76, 8.11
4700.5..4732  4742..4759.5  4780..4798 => 0.003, 7.62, 7.44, 7.27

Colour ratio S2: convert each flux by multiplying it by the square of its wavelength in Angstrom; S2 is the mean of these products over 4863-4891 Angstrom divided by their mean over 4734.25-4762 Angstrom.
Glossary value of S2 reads 0.94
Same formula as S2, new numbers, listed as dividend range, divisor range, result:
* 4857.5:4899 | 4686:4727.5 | 1.10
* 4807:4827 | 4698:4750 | 1.03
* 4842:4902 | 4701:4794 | 1.06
